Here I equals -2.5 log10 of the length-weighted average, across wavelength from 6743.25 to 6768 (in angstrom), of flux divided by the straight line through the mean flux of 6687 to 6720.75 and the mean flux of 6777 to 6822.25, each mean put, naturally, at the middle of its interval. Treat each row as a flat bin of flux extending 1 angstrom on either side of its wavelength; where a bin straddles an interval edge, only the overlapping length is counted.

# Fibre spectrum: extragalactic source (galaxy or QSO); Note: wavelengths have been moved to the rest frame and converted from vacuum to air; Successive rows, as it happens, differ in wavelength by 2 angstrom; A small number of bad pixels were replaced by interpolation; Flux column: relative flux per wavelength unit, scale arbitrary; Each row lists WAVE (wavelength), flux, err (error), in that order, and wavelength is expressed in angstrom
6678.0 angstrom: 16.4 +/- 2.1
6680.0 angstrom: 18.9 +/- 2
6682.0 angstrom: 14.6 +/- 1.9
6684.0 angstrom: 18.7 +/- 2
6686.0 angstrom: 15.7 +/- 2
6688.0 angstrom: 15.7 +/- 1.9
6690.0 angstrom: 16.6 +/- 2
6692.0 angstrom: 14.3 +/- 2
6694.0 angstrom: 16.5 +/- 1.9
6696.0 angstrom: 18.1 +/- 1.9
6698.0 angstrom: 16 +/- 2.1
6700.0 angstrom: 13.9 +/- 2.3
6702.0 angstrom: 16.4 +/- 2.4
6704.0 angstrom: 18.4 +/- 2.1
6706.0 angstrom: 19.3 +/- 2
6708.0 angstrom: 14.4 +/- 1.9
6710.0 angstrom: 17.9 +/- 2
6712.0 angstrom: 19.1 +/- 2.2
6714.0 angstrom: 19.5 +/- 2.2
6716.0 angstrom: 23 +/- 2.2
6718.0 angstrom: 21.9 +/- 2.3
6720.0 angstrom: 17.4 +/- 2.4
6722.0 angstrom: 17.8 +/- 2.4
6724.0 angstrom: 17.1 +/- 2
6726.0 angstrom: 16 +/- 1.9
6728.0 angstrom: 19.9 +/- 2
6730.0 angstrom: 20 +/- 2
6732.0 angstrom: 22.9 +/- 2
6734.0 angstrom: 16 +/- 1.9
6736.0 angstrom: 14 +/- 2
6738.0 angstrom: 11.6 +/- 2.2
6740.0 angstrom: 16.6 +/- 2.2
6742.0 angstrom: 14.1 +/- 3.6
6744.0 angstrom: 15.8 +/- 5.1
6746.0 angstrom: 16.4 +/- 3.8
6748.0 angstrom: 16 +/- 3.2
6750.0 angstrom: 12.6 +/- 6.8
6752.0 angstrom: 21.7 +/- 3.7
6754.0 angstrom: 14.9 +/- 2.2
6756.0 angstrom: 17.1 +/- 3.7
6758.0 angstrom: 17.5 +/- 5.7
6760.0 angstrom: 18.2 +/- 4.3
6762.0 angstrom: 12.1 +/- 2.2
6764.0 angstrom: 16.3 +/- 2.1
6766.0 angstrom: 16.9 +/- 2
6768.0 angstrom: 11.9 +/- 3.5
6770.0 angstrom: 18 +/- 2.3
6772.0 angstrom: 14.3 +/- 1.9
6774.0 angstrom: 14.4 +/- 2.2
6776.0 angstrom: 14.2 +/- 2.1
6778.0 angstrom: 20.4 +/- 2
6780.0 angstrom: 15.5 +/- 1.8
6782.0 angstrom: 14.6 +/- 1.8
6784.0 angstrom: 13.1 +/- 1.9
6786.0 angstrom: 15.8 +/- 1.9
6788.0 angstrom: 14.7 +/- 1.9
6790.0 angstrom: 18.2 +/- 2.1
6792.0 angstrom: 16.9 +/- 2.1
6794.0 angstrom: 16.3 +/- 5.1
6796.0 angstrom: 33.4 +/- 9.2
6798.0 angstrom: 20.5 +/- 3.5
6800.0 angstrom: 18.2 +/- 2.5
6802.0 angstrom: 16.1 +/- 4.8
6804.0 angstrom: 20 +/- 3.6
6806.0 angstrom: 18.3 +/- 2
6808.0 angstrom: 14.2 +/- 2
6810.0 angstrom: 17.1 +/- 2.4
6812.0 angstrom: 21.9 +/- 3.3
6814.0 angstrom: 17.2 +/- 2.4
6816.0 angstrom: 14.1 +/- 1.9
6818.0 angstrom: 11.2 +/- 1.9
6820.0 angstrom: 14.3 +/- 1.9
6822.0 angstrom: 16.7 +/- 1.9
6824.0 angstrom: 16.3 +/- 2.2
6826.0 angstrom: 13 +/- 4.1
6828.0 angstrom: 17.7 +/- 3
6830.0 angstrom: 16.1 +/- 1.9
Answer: 0.09 mag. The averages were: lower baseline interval 17.6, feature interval 16.1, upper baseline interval 17.3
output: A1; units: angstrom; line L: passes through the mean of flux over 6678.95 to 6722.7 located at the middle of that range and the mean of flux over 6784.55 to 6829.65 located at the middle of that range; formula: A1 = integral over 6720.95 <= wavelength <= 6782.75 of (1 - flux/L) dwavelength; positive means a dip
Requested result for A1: 3.9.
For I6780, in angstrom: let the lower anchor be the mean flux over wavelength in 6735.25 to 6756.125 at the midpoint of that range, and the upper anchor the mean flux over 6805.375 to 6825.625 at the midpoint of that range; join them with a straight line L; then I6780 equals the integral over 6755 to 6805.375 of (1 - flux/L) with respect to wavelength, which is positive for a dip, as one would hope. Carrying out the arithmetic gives -4.0 angstrom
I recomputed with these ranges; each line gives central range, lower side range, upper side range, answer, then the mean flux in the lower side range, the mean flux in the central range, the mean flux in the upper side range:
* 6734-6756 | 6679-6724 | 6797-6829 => 0.11 mag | 17.5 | 15.5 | 16.7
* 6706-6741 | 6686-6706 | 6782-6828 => -0.09 mag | 16.3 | 18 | 17.1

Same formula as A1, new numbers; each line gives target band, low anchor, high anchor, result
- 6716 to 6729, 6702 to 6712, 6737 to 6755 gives -1.51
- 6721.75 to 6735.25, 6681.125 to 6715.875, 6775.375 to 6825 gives -1.17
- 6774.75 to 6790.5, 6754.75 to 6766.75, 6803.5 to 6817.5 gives 0.94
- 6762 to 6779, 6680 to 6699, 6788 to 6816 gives 2.37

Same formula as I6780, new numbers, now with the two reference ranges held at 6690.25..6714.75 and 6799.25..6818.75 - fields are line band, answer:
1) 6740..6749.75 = 0.85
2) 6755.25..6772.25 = 1.06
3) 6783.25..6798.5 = -1.58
